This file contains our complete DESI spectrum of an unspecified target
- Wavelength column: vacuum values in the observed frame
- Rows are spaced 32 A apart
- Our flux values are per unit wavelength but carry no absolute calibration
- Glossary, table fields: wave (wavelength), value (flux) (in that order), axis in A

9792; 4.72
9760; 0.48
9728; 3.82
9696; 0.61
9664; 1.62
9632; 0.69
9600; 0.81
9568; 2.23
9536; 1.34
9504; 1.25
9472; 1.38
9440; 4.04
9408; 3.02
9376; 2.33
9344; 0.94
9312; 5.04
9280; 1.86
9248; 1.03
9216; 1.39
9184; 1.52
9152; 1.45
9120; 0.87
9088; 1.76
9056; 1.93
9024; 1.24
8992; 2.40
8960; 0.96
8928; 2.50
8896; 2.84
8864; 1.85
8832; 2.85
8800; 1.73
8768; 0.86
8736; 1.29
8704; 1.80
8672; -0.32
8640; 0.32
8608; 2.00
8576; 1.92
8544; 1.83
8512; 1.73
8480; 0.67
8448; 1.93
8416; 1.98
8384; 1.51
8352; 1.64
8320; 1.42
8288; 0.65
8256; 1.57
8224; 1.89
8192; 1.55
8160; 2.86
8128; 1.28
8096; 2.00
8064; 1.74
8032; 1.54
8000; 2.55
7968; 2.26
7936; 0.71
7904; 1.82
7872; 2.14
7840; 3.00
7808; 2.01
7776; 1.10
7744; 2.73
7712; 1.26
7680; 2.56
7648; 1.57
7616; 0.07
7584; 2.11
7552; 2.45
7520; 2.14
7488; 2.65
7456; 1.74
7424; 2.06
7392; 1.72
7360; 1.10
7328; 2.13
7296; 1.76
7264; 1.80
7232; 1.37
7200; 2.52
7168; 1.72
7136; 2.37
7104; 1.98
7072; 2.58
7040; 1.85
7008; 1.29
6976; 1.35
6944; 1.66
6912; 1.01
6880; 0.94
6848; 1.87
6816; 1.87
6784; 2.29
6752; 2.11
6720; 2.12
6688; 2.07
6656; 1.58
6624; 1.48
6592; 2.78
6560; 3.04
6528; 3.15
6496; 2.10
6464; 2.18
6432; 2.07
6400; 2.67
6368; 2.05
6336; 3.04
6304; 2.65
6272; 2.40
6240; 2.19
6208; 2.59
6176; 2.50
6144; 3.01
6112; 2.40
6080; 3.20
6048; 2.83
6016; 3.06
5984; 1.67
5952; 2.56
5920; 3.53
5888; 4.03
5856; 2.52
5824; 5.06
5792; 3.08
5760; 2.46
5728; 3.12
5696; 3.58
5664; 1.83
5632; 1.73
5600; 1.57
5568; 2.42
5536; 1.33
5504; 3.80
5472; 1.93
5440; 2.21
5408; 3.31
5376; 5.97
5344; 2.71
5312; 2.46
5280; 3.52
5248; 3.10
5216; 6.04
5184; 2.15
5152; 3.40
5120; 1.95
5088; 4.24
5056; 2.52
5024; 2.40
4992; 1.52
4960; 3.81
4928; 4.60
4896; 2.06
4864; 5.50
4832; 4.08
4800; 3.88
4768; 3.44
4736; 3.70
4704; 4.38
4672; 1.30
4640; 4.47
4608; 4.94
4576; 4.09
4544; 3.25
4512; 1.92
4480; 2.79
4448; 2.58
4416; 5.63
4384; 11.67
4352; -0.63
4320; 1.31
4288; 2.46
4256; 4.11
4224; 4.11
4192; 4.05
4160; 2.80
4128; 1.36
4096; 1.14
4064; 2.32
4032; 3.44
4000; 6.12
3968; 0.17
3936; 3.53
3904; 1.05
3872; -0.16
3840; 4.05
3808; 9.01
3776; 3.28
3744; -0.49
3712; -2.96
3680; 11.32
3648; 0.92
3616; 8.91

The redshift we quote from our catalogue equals 0.21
